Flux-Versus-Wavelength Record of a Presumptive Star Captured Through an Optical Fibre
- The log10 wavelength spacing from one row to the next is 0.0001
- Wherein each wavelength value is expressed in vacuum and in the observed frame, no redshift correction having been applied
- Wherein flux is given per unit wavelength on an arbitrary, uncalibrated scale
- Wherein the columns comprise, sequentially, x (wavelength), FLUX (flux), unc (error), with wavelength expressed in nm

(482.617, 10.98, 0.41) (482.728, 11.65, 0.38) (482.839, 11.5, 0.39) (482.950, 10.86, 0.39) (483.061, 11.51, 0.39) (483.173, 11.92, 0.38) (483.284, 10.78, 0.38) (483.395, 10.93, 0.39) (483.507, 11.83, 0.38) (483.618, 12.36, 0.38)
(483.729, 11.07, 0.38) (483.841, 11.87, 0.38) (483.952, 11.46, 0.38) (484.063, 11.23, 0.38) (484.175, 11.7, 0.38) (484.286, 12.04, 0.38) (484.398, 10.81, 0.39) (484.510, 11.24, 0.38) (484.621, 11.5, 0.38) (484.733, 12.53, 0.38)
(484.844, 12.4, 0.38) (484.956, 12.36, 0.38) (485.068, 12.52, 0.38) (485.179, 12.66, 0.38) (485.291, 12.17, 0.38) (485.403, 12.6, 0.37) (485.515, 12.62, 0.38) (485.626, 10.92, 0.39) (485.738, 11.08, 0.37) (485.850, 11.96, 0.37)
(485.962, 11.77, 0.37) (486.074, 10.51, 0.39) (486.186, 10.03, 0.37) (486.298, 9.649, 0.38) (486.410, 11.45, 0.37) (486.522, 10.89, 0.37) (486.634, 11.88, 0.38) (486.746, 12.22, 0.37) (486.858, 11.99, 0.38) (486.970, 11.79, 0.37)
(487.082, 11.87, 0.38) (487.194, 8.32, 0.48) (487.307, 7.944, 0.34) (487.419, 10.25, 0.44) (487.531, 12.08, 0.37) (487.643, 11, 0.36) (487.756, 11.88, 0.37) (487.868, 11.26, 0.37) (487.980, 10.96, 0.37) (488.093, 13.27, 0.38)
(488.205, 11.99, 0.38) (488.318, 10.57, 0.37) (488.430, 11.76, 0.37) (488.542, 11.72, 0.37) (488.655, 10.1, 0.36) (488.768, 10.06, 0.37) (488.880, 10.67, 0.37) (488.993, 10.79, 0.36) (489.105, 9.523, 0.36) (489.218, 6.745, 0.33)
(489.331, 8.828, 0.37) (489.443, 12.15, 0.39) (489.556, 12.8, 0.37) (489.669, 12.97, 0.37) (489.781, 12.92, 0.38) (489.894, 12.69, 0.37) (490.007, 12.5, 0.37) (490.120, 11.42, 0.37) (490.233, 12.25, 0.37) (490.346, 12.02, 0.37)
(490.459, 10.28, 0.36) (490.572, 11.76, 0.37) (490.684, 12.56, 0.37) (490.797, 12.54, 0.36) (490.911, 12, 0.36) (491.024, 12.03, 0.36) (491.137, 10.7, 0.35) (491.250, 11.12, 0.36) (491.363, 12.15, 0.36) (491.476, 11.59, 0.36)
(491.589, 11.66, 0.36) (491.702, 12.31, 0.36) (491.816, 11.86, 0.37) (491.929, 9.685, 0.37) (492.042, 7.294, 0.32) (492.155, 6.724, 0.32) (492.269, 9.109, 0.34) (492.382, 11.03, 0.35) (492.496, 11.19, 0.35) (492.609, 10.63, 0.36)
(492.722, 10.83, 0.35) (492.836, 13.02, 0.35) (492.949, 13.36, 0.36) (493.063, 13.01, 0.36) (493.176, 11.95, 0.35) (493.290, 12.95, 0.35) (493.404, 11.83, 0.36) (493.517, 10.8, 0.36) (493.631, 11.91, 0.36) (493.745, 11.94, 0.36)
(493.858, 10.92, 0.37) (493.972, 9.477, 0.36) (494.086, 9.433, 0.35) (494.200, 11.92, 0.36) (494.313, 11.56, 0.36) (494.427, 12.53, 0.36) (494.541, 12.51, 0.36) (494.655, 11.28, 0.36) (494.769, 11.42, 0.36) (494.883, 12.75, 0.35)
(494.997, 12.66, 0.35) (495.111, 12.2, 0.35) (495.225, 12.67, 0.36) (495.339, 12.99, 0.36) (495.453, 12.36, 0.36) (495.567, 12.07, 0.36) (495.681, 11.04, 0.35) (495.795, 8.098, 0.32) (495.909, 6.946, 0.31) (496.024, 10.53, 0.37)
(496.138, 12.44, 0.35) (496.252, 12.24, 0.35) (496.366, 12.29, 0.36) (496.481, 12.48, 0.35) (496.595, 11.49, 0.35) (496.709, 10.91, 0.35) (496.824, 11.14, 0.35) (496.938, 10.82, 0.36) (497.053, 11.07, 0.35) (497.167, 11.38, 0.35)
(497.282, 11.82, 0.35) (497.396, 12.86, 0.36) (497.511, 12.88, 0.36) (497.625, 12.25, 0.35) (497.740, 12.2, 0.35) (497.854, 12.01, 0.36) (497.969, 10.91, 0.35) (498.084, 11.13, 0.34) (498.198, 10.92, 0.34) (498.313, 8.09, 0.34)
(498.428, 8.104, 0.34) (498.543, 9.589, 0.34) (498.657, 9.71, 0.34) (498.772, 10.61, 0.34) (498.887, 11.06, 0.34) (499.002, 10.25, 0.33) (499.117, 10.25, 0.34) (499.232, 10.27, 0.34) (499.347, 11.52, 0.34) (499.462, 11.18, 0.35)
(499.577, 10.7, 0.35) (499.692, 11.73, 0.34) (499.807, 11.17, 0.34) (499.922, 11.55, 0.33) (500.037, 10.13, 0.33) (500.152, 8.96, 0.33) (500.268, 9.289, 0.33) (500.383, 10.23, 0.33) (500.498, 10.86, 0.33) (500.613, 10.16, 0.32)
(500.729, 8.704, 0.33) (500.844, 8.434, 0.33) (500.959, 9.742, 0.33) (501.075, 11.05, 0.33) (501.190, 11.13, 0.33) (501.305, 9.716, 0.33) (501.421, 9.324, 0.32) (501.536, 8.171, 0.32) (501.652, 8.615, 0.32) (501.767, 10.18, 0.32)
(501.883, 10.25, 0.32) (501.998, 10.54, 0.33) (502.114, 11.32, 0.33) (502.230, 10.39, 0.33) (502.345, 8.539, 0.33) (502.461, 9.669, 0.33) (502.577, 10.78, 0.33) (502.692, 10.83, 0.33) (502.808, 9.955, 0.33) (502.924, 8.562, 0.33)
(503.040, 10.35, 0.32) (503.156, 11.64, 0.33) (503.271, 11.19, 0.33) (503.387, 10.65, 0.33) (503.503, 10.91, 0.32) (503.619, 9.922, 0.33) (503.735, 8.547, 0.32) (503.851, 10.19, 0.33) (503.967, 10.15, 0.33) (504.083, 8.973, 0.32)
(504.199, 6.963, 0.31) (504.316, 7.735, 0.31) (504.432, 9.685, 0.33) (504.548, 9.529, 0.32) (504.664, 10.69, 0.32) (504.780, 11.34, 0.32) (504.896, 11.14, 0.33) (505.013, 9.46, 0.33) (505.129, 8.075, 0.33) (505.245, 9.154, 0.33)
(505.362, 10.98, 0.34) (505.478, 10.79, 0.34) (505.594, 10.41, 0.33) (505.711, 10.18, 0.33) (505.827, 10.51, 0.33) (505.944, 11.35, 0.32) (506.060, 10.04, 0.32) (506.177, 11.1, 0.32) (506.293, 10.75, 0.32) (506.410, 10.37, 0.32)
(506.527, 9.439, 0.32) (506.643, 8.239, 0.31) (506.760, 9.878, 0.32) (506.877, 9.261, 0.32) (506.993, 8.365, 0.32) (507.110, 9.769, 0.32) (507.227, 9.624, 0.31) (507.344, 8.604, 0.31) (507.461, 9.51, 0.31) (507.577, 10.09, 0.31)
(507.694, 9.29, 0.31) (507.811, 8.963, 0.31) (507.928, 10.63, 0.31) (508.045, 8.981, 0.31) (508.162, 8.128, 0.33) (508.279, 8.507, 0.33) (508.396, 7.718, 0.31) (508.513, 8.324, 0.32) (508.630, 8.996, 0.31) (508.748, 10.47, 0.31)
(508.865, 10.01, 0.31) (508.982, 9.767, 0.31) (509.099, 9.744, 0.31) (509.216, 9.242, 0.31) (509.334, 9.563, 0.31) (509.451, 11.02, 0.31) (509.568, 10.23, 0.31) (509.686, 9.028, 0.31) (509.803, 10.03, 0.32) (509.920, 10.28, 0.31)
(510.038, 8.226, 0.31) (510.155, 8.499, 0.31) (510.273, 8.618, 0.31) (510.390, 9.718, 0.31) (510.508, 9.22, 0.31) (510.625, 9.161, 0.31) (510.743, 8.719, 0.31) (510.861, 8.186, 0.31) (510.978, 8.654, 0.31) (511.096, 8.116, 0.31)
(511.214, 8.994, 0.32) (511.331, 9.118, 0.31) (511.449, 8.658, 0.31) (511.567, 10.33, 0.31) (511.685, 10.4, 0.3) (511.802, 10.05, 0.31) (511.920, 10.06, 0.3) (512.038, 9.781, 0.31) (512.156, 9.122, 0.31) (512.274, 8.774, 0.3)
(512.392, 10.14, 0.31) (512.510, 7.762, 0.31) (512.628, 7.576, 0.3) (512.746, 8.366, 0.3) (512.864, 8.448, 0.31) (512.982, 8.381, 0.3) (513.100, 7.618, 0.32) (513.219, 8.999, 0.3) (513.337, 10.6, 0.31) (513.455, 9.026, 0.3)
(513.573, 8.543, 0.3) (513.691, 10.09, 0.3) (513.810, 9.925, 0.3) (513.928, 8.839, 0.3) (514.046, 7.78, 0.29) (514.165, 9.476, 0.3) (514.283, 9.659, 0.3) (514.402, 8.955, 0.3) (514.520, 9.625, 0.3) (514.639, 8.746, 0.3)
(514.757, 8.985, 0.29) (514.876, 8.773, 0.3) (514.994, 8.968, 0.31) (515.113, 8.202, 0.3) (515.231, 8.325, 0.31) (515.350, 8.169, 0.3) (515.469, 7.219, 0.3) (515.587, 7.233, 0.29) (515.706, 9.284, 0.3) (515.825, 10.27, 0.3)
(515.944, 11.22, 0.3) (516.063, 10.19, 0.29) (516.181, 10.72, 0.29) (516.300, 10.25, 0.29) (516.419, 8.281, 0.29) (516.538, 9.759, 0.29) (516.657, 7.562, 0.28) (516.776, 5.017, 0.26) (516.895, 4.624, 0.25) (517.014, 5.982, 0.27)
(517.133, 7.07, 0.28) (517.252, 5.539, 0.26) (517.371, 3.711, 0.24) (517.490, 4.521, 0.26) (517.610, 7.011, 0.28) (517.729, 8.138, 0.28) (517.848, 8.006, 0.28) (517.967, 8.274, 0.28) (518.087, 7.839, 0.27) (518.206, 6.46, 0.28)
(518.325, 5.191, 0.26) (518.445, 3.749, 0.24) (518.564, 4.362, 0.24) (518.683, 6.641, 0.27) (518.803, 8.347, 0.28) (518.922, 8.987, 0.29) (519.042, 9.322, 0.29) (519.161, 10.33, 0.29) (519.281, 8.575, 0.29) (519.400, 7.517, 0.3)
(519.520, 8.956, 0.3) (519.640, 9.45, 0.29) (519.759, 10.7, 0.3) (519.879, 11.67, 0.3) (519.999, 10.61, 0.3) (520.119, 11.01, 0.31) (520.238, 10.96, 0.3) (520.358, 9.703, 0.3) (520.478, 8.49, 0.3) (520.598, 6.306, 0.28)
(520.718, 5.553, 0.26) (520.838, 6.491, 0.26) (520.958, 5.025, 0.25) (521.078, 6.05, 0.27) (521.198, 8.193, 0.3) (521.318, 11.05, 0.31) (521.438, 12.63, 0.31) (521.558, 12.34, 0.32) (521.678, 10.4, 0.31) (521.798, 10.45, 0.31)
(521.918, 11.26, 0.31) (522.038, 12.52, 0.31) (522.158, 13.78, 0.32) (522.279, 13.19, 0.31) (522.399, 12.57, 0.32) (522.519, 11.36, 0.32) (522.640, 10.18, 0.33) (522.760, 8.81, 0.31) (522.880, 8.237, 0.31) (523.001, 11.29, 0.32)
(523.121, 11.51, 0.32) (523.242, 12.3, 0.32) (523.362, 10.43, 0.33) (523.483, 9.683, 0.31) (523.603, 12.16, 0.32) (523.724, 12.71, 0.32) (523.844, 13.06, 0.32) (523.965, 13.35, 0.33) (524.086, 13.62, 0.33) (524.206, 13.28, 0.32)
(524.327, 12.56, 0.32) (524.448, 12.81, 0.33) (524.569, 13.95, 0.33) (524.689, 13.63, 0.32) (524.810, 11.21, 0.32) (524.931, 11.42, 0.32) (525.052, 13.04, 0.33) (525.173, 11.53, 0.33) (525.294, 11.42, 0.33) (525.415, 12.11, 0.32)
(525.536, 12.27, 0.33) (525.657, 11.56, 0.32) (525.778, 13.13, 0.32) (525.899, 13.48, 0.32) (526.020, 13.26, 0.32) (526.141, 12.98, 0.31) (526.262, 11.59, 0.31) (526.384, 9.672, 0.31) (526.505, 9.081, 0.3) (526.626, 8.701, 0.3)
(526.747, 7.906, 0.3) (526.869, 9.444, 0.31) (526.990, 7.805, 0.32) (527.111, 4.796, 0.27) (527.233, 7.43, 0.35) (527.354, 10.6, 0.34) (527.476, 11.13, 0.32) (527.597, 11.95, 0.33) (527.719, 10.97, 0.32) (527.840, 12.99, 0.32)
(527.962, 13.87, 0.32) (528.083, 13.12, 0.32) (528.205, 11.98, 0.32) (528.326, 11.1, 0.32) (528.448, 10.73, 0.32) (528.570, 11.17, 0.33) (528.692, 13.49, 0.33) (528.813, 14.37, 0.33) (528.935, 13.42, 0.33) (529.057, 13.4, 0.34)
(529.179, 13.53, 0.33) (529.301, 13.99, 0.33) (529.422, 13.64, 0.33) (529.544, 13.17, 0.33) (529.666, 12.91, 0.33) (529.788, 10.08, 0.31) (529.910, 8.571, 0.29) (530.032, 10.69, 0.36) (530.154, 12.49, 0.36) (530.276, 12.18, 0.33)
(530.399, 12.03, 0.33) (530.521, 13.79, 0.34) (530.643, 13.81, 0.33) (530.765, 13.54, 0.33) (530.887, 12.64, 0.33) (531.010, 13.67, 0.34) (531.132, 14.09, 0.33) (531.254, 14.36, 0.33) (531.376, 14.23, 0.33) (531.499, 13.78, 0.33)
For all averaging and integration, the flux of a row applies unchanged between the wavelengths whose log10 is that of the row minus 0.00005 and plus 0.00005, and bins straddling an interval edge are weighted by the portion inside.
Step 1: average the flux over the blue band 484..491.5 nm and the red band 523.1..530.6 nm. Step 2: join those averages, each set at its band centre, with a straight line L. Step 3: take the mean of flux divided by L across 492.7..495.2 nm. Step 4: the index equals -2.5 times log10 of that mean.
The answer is -0.04 mag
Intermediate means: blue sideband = 11.4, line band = 11.9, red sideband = 11.8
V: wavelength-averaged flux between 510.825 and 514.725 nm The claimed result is 9.06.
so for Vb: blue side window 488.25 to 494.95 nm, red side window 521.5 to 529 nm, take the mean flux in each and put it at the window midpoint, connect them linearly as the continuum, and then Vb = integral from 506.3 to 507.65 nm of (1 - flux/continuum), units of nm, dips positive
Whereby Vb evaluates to 0.23 nm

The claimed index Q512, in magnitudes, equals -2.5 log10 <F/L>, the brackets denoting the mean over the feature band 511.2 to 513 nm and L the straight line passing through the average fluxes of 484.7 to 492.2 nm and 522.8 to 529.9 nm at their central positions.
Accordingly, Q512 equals 0.25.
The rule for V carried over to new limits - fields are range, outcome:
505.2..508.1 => 9.85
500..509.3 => 9.75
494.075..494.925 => 11.8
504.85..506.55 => 10.3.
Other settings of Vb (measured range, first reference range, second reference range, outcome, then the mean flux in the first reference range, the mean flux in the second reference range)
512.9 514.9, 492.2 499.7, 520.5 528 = 0.360 nm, 11.3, 10.9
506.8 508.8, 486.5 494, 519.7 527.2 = 0.343 nm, 11.2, 10.8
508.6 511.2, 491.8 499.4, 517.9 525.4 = 0.310 nm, 11.1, 10.2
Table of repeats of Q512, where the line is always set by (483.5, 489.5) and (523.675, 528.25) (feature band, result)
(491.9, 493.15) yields 0.07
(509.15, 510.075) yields 0.17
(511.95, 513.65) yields 0.28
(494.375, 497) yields -0.02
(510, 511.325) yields 0.29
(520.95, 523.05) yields 0.09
